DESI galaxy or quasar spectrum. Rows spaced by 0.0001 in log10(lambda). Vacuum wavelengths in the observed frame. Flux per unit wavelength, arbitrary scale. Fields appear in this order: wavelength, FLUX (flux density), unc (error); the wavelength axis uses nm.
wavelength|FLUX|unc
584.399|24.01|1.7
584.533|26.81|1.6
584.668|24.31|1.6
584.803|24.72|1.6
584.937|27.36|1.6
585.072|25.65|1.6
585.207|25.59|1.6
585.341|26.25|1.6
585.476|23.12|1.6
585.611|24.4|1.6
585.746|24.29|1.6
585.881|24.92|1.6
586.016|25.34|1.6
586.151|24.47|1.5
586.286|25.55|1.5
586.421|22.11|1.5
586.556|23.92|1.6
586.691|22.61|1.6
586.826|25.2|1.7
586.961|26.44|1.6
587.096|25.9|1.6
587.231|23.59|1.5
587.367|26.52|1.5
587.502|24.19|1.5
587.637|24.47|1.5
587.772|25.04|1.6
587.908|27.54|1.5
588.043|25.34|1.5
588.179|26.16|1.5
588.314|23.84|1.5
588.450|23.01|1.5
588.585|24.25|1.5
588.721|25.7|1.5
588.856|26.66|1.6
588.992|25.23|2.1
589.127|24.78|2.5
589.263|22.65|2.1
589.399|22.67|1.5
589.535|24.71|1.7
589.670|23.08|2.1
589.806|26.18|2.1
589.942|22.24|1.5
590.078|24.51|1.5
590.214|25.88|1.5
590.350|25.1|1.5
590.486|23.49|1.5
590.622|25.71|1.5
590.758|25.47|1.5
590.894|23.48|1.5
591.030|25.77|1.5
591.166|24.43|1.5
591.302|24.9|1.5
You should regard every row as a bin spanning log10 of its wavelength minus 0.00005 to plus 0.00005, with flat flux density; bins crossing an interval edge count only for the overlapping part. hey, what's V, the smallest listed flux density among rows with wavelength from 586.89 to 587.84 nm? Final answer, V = 23.59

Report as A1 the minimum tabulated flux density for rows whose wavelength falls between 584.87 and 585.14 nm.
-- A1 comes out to 25.65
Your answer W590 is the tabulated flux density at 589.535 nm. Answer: 24.71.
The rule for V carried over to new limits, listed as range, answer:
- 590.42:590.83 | 23.49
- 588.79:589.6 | 22.65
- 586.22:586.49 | 22.11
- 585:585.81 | 23.12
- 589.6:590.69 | 22.24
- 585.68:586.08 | 24.29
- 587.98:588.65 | 23.01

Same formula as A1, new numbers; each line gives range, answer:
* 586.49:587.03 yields 22.61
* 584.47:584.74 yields 24.31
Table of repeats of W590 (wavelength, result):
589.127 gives 24.78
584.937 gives 27.36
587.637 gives 24.47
